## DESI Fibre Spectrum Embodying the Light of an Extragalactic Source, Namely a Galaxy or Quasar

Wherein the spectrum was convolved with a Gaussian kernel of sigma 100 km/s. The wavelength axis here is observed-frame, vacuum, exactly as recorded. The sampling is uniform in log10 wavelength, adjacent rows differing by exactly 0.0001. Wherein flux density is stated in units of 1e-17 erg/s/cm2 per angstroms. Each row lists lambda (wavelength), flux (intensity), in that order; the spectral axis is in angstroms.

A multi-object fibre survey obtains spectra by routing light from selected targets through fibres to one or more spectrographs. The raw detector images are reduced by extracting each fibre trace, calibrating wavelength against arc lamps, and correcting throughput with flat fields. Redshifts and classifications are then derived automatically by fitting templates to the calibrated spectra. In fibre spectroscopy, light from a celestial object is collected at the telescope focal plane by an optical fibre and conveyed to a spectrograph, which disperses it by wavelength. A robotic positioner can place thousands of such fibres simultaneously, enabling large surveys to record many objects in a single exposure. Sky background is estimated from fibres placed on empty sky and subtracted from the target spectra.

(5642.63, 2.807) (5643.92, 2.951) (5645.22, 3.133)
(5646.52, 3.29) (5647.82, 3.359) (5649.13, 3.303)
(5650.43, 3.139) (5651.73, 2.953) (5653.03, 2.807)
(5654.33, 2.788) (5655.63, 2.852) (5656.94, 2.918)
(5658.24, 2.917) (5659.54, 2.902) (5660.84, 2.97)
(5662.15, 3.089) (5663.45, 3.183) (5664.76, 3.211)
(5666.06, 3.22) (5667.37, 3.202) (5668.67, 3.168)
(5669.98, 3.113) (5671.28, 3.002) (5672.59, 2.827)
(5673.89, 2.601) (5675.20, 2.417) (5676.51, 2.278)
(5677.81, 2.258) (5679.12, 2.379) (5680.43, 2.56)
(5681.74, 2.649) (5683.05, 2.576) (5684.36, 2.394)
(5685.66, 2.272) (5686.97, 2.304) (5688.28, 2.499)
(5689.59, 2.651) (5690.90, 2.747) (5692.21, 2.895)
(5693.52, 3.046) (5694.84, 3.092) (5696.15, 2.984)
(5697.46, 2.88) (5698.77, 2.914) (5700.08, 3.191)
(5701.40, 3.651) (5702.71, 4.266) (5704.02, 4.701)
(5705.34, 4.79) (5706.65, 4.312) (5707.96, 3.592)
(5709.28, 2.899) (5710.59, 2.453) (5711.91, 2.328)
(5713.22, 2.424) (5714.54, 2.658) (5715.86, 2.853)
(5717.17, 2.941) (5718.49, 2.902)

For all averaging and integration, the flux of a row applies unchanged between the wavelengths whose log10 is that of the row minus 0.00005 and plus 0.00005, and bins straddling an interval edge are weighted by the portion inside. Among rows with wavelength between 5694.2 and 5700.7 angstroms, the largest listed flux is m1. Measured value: 3.191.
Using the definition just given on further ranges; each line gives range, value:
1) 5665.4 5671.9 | 3.22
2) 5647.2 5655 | 3.359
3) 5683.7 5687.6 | 2.394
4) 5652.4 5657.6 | 2.918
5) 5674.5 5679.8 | 2.417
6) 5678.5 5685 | 2.649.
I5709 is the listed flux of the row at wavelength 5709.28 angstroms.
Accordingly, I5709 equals 2.899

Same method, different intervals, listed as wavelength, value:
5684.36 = 2.394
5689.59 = 2.651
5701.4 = 3.651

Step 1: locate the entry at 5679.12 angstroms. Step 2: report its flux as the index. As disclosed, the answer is 2.379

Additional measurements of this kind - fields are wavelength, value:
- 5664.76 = 3.211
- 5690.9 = 2.747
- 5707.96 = 3.592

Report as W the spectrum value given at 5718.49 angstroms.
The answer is 2.902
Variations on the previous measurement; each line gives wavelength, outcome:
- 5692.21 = 2.895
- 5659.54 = 2.902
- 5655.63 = 2.852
